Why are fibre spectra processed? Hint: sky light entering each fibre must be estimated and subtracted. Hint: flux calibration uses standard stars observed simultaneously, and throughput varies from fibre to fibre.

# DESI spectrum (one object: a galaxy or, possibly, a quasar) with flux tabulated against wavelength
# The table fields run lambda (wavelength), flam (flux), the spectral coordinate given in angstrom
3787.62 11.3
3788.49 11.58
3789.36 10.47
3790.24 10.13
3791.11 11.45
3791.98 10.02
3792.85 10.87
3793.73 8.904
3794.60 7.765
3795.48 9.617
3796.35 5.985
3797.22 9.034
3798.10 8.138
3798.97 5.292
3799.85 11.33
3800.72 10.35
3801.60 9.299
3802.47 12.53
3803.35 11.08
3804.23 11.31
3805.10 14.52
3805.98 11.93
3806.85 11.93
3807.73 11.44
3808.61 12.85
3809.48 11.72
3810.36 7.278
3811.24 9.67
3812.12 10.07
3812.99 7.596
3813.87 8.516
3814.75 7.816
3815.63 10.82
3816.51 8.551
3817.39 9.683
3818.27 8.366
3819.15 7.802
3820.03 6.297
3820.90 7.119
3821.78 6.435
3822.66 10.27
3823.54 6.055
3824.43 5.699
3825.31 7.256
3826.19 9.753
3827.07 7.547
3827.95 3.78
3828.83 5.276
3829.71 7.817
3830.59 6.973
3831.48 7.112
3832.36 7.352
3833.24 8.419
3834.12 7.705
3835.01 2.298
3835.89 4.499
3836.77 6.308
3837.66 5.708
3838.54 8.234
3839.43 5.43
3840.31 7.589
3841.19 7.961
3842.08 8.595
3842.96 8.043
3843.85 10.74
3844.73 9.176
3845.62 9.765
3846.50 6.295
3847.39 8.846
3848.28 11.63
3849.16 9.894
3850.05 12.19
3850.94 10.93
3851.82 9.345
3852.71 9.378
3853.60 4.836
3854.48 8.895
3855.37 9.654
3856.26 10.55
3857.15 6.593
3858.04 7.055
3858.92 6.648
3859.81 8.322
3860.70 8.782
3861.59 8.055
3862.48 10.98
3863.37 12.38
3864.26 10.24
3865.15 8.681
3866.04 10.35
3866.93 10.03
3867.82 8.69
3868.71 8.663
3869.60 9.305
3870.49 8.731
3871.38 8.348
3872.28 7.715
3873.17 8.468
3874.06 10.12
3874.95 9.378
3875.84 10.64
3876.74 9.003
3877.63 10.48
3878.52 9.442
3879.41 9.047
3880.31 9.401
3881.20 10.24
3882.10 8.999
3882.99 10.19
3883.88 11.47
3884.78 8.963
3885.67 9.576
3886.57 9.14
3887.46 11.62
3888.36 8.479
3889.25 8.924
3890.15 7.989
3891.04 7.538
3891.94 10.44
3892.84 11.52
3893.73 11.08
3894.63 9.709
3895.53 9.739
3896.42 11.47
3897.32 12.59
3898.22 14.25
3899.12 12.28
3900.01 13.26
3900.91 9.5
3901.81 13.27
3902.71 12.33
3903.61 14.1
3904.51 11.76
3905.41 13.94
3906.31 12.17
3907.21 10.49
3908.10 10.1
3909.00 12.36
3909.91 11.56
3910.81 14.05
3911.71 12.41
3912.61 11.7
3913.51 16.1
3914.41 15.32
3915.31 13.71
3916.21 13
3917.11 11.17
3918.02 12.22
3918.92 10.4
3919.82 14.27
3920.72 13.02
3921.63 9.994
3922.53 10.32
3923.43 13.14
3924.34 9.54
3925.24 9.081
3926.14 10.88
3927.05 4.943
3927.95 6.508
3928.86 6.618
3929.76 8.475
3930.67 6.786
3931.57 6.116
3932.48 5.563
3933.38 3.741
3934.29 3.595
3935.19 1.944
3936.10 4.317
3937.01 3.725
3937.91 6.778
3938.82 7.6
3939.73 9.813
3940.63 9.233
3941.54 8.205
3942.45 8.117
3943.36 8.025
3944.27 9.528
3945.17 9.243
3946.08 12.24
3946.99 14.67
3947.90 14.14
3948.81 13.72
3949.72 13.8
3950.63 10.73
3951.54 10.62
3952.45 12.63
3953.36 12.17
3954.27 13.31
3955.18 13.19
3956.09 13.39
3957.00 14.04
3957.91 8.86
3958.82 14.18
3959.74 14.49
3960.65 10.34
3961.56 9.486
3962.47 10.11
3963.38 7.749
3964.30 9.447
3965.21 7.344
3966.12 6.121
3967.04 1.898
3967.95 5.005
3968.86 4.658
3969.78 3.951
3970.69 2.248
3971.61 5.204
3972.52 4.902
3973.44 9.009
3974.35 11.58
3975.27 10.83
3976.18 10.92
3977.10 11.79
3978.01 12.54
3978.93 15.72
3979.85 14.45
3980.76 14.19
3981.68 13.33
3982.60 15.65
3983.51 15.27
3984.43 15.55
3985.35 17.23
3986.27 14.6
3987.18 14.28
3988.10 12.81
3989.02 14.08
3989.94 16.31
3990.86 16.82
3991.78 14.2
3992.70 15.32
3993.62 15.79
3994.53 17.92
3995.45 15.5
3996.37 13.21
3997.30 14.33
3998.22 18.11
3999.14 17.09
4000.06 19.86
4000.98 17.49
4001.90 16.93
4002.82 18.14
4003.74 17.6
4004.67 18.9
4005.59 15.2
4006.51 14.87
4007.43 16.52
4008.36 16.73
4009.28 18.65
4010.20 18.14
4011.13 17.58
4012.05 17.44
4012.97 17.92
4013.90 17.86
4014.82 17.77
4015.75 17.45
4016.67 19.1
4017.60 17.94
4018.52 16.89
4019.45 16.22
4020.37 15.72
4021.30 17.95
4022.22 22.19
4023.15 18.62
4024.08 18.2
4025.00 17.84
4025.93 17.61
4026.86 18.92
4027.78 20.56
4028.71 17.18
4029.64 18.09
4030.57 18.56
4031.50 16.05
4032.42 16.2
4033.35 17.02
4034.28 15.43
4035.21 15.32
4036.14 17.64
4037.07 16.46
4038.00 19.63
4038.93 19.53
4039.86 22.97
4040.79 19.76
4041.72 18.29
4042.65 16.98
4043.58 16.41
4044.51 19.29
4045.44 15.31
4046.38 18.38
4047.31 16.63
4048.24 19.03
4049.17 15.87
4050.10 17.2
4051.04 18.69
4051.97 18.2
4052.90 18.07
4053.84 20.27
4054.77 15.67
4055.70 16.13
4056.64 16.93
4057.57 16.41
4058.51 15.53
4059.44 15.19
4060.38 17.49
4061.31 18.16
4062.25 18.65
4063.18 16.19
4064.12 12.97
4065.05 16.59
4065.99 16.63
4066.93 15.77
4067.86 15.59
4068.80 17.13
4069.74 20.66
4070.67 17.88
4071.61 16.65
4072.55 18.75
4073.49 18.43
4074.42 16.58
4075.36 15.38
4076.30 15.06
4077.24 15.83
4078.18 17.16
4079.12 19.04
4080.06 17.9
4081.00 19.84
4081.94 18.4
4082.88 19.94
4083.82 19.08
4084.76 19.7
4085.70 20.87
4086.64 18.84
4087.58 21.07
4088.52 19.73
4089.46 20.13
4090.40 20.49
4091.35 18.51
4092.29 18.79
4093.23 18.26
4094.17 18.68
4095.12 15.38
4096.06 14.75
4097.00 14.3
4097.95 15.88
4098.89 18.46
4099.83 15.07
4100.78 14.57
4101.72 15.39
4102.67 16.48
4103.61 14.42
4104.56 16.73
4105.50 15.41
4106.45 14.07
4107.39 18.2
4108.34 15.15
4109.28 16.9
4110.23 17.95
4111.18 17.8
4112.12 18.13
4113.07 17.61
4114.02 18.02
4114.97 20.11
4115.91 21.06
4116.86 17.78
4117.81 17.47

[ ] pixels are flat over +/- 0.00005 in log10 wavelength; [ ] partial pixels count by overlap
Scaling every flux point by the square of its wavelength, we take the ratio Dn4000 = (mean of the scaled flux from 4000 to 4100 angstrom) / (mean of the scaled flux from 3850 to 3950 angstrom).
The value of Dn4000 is 1.92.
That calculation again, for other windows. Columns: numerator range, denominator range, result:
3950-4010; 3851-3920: 1.30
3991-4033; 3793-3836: 2.24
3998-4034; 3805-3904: 2.11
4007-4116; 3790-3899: 2.17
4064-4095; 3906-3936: 1.97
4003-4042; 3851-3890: 2.09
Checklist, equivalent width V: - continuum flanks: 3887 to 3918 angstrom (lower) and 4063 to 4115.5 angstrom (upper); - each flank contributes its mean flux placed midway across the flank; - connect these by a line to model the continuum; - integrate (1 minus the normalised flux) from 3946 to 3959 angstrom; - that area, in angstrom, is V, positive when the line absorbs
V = 0.5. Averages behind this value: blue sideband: 11.8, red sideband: 17.4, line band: 12.8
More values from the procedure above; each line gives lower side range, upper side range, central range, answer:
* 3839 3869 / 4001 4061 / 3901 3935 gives 3.96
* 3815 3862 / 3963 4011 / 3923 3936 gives 5.00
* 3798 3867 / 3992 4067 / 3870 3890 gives 2.45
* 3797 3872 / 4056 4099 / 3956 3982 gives 7.85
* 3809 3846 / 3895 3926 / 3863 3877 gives 0.79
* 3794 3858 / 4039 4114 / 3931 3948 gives 6.81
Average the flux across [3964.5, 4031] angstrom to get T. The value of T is 14.8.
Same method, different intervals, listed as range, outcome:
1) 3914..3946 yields 8.74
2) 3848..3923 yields 10.5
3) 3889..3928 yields 11.5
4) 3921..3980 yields 9.11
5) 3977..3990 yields 14.5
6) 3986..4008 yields 16.1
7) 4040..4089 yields 17.7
